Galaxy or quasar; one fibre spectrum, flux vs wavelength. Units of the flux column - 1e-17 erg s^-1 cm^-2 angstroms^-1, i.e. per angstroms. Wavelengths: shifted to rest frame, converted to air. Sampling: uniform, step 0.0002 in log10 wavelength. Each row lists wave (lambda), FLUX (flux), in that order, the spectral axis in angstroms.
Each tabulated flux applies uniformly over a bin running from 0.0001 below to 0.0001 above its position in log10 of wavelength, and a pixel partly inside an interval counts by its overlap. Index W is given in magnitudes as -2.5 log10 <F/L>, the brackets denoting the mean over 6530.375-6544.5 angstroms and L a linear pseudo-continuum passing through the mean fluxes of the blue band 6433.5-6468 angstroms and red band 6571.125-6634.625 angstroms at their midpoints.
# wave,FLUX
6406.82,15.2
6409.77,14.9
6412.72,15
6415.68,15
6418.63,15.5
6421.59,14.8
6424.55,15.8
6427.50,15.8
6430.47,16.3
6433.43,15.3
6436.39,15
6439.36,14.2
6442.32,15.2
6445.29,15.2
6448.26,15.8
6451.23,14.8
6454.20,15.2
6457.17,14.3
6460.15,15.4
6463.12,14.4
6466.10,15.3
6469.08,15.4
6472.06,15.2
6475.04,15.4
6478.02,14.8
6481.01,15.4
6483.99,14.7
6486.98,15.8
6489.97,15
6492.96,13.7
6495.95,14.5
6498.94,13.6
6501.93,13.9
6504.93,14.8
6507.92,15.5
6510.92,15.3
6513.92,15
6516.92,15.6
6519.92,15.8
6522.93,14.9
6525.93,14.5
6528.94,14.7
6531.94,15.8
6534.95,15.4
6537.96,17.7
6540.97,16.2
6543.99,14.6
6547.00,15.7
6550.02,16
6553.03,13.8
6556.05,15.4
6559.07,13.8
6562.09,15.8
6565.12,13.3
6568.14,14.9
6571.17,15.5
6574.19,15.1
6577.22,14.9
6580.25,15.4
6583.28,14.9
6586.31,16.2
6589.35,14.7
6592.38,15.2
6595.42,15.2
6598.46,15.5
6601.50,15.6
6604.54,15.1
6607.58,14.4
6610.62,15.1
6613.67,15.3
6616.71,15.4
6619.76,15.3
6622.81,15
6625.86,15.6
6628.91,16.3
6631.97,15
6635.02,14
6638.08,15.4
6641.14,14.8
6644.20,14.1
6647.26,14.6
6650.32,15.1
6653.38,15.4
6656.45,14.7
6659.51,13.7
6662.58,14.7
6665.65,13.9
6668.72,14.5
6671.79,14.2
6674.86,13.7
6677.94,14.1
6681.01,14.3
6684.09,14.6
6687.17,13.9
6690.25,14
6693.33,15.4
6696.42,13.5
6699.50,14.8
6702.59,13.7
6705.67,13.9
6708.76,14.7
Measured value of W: -0.06 mag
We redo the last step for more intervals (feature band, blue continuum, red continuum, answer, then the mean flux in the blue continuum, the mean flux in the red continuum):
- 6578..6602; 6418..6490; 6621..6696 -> -0.04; 15.2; 14.6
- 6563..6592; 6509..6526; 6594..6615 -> 0.01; 15.2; 15.2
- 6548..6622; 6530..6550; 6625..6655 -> 0.03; 15.9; 15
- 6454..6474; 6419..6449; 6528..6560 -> 0.02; 15.3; 15.4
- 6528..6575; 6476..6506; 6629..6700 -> -0.05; 14.6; 14.5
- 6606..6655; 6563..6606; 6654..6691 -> -0.03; 15.1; 14.2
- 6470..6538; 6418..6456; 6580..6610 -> 0.02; 15.3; 15.2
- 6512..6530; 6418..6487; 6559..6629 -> 0.01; 15.2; 15.2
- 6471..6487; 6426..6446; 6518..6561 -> 0.01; 15.3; 15.3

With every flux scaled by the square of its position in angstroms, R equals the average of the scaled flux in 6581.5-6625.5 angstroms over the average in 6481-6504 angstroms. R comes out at 1.08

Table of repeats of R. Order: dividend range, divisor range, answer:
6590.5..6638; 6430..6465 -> 1.06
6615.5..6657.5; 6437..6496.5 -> 1.06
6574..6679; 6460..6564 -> 1.02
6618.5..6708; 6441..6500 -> 1.03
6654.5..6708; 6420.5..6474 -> 1.01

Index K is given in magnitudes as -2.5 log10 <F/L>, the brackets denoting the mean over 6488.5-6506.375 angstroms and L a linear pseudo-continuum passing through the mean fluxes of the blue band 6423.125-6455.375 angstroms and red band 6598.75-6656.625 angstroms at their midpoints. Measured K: 0.07 mag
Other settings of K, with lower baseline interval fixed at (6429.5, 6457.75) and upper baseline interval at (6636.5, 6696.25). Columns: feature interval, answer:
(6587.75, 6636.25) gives -0.04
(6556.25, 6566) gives 0.02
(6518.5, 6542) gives -0.05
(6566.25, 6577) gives -0.02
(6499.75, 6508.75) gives 0.03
